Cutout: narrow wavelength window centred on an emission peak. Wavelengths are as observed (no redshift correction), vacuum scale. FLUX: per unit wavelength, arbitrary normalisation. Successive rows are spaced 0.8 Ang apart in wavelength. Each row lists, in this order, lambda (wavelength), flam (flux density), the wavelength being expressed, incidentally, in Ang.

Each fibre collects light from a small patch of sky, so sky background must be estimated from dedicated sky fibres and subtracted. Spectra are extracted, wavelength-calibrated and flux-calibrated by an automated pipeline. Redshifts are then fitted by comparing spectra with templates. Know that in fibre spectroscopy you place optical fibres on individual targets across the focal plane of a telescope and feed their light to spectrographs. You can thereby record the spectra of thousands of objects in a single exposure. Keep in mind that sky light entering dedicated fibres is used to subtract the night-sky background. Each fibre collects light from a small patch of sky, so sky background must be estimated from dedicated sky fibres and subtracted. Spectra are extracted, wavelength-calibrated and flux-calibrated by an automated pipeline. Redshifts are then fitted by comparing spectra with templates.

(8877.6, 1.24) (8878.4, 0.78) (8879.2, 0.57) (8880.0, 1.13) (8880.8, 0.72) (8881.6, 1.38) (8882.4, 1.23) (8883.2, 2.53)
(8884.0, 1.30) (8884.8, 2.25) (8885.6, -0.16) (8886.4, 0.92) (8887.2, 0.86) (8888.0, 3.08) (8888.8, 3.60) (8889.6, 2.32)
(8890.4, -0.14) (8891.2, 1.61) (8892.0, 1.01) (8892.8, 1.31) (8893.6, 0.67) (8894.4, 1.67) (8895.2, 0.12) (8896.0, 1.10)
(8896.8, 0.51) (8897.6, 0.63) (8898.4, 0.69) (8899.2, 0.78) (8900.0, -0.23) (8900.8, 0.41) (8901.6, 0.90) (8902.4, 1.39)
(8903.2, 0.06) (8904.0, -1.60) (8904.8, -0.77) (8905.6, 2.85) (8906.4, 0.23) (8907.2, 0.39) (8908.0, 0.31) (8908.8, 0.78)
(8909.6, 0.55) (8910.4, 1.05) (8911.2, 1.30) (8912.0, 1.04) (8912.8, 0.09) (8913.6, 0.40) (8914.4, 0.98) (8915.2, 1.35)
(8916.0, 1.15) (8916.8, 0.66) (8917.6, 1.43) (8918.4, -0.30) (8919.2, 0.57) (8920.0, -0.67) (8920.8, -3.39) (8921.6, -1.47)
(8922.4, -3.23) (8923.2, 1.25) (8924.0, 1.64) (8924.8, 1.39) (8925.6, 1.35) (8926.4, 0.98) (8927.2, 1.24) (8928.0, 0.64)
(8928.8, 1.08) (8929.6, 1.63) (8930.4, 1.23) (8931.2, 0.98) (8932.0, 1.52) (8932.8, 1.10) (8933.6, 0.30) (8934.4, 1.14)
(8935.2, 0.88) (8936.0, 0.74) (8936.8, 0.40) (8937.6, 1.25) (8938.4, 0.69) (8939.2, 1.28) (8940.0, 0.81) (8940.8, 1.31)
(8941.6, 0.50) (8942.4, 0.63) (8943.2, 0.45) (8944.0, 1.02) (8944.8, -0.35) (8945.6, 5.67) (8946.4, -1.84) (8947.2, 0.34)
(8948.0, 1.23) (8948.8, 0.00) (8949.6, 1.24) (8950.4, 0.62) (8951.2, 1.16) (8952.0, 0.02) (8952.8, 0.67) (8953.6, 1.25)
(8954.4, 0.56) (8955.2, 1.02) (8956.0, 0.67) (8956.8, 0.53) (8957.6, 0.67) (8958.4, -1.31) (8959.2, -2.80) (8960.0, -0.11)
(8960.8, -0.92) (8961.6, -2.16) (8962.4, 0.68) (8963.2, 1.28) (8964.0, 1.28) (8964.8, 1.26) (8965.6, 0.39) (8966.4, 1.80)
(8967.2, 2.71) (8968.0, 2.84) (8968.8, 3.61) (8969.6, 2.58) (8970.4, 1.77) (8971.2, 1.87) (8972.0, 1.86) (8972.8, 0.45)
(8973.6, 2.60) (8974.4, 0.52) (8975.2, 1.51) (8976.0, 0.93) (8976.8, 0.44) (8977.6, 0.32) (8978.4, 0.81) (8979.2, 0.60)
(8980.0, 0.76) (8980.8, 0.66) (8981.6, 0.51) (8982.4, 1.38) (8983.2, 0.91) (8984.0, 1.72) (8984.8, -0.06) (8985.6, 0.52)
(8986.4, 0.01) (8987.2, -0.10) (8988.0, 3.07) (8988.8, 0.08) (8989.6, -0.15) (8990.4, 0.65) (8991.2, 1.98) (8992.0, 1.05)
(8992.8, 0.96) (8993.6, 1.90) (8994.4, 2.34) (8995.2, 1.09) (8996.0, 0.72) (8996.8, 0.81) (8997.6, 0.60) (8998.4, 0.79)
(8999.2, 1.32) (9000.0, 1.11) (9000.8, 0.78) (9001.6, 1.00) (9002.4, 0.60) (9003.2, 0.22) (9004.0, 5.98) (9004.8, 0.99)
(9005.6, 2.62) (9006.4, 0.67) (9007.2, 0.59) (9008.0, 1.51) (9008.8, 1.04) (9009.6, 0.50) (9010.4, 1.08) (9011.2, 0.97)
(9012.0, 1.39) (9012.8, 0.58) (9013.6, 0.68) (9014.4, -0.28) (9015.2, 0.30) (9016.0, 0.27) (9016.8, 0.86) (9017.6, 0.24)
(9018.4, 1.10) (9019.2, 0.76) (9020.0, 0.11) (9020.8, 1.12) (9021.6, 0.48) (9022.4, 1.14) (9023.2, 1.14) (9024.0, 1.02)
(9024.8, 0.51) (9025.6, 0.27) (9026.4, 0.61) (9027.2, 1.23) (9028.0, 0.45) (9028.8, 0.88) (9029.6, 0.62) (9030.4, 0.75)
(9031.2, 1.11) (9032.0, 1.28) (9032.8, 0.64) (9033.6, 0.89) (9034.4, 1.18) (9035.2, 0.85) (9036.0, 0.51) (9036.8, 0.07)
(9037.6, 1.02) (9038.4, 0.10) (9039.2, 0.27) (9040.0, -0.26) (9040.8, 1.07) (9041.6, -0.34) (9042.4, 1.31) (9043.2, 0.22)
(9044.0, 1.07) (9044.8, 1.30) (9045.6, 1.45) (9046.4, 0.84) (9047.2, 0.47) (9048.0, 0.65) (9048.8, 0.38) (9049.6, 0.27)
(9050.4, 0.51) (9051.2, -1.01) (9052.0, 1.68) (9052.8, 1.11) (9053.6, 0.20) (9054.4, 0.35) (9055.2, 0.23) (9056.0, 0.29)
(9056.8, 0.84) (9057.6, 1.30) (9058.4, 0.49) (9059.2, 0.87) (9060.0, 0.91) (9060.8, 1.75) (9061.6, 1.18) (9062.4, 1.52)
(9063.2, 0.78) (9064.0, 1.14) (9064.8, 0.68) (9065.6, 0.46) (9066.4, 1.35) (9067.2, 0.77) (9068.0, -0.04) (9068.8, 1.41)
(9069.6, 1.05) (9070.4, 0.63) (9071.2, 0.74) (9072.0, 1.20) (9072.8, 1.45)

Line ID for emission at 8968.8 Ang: [O III] 5007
